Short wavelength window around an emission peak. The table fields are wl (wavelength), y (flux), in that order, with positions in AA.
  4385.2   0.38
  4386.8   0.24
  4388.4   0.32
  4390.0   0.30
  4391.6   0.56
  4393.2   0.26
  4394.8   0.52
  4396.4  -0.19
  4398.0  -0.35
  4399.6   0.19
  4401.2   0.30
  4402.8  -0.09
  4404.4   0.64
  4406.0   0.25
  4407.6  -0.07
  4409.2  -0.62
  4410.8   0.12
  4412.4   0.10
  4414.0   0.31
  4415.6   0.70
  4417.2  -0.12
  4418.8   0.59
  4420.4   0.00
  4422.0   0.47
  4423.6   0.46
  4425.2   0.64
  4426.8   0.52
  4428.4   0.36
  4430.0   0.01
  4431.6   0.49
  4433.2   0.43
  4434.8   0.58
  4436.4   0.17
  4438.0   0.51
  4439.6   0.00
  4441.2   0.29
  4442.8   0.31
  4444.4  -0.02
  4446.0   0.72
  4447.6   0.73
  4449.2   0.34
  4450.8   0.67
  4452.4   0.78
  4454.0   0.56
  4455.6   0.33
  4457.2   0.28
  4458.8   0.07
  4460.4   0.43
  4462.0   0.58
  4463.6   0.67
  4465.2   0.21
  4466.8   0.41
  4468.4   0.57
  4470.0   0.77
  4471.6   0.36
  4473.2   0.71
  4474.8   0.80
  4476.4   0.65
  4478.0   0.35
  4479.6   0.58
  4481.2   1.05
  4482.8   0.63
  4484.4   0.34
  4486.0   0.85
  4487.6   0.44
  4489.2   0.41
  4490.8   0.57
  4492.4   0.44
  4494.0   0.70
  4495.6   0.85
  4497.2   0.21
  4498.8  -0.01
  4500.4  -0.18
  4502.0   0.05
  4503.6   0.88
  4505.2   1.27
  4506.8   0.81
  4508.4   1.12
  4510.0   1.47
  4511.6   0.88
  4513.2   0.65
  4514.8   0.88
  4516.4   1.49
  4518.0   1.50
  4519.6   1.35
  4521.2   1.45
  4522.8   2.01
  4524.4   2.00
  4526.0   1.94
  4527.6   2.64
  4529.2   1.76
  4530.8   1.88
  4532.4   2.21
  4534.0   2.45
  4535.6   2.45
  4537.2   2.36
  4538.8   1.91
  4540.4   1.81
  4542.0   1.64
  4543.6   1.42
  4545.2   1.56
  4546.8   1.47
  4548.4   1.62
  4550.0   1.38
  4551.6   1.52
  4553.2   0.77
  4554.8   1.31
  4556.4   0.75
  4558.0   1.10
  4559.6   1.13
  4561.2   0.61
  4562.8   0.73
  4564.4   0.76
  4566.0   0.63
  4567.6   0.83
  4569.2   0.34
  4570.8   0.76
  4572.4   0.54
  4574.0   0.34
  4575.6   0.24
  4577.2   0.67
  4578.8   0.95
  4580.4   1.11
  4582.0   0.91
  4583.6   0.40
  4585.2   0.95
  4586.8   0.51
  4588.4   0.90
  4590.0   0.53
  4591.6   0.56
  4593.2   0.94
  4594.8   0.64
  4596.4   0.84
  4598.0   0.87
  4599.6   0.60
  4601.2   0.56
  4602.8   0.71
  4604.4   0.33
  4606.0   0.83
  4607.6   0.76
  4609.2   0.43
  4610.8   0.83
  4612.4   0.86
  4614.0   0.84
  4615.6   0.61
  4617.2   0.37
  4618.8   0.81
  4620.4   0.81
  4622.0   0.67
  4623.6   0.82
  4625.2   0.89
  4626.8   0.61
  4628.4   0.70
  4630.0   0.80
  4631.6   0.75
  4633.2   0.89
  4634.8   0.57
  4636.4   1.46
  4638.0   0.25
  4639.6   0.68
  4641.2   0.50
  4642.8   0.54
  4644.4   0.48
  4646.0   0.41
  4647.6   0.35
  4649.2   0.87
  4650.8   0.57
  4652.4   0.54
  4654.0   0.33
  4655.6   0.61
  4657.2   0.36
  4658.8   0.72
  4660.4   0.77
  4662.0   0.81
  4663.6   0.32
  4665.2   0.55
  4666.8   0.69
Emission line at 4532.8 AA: Lyman alpha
